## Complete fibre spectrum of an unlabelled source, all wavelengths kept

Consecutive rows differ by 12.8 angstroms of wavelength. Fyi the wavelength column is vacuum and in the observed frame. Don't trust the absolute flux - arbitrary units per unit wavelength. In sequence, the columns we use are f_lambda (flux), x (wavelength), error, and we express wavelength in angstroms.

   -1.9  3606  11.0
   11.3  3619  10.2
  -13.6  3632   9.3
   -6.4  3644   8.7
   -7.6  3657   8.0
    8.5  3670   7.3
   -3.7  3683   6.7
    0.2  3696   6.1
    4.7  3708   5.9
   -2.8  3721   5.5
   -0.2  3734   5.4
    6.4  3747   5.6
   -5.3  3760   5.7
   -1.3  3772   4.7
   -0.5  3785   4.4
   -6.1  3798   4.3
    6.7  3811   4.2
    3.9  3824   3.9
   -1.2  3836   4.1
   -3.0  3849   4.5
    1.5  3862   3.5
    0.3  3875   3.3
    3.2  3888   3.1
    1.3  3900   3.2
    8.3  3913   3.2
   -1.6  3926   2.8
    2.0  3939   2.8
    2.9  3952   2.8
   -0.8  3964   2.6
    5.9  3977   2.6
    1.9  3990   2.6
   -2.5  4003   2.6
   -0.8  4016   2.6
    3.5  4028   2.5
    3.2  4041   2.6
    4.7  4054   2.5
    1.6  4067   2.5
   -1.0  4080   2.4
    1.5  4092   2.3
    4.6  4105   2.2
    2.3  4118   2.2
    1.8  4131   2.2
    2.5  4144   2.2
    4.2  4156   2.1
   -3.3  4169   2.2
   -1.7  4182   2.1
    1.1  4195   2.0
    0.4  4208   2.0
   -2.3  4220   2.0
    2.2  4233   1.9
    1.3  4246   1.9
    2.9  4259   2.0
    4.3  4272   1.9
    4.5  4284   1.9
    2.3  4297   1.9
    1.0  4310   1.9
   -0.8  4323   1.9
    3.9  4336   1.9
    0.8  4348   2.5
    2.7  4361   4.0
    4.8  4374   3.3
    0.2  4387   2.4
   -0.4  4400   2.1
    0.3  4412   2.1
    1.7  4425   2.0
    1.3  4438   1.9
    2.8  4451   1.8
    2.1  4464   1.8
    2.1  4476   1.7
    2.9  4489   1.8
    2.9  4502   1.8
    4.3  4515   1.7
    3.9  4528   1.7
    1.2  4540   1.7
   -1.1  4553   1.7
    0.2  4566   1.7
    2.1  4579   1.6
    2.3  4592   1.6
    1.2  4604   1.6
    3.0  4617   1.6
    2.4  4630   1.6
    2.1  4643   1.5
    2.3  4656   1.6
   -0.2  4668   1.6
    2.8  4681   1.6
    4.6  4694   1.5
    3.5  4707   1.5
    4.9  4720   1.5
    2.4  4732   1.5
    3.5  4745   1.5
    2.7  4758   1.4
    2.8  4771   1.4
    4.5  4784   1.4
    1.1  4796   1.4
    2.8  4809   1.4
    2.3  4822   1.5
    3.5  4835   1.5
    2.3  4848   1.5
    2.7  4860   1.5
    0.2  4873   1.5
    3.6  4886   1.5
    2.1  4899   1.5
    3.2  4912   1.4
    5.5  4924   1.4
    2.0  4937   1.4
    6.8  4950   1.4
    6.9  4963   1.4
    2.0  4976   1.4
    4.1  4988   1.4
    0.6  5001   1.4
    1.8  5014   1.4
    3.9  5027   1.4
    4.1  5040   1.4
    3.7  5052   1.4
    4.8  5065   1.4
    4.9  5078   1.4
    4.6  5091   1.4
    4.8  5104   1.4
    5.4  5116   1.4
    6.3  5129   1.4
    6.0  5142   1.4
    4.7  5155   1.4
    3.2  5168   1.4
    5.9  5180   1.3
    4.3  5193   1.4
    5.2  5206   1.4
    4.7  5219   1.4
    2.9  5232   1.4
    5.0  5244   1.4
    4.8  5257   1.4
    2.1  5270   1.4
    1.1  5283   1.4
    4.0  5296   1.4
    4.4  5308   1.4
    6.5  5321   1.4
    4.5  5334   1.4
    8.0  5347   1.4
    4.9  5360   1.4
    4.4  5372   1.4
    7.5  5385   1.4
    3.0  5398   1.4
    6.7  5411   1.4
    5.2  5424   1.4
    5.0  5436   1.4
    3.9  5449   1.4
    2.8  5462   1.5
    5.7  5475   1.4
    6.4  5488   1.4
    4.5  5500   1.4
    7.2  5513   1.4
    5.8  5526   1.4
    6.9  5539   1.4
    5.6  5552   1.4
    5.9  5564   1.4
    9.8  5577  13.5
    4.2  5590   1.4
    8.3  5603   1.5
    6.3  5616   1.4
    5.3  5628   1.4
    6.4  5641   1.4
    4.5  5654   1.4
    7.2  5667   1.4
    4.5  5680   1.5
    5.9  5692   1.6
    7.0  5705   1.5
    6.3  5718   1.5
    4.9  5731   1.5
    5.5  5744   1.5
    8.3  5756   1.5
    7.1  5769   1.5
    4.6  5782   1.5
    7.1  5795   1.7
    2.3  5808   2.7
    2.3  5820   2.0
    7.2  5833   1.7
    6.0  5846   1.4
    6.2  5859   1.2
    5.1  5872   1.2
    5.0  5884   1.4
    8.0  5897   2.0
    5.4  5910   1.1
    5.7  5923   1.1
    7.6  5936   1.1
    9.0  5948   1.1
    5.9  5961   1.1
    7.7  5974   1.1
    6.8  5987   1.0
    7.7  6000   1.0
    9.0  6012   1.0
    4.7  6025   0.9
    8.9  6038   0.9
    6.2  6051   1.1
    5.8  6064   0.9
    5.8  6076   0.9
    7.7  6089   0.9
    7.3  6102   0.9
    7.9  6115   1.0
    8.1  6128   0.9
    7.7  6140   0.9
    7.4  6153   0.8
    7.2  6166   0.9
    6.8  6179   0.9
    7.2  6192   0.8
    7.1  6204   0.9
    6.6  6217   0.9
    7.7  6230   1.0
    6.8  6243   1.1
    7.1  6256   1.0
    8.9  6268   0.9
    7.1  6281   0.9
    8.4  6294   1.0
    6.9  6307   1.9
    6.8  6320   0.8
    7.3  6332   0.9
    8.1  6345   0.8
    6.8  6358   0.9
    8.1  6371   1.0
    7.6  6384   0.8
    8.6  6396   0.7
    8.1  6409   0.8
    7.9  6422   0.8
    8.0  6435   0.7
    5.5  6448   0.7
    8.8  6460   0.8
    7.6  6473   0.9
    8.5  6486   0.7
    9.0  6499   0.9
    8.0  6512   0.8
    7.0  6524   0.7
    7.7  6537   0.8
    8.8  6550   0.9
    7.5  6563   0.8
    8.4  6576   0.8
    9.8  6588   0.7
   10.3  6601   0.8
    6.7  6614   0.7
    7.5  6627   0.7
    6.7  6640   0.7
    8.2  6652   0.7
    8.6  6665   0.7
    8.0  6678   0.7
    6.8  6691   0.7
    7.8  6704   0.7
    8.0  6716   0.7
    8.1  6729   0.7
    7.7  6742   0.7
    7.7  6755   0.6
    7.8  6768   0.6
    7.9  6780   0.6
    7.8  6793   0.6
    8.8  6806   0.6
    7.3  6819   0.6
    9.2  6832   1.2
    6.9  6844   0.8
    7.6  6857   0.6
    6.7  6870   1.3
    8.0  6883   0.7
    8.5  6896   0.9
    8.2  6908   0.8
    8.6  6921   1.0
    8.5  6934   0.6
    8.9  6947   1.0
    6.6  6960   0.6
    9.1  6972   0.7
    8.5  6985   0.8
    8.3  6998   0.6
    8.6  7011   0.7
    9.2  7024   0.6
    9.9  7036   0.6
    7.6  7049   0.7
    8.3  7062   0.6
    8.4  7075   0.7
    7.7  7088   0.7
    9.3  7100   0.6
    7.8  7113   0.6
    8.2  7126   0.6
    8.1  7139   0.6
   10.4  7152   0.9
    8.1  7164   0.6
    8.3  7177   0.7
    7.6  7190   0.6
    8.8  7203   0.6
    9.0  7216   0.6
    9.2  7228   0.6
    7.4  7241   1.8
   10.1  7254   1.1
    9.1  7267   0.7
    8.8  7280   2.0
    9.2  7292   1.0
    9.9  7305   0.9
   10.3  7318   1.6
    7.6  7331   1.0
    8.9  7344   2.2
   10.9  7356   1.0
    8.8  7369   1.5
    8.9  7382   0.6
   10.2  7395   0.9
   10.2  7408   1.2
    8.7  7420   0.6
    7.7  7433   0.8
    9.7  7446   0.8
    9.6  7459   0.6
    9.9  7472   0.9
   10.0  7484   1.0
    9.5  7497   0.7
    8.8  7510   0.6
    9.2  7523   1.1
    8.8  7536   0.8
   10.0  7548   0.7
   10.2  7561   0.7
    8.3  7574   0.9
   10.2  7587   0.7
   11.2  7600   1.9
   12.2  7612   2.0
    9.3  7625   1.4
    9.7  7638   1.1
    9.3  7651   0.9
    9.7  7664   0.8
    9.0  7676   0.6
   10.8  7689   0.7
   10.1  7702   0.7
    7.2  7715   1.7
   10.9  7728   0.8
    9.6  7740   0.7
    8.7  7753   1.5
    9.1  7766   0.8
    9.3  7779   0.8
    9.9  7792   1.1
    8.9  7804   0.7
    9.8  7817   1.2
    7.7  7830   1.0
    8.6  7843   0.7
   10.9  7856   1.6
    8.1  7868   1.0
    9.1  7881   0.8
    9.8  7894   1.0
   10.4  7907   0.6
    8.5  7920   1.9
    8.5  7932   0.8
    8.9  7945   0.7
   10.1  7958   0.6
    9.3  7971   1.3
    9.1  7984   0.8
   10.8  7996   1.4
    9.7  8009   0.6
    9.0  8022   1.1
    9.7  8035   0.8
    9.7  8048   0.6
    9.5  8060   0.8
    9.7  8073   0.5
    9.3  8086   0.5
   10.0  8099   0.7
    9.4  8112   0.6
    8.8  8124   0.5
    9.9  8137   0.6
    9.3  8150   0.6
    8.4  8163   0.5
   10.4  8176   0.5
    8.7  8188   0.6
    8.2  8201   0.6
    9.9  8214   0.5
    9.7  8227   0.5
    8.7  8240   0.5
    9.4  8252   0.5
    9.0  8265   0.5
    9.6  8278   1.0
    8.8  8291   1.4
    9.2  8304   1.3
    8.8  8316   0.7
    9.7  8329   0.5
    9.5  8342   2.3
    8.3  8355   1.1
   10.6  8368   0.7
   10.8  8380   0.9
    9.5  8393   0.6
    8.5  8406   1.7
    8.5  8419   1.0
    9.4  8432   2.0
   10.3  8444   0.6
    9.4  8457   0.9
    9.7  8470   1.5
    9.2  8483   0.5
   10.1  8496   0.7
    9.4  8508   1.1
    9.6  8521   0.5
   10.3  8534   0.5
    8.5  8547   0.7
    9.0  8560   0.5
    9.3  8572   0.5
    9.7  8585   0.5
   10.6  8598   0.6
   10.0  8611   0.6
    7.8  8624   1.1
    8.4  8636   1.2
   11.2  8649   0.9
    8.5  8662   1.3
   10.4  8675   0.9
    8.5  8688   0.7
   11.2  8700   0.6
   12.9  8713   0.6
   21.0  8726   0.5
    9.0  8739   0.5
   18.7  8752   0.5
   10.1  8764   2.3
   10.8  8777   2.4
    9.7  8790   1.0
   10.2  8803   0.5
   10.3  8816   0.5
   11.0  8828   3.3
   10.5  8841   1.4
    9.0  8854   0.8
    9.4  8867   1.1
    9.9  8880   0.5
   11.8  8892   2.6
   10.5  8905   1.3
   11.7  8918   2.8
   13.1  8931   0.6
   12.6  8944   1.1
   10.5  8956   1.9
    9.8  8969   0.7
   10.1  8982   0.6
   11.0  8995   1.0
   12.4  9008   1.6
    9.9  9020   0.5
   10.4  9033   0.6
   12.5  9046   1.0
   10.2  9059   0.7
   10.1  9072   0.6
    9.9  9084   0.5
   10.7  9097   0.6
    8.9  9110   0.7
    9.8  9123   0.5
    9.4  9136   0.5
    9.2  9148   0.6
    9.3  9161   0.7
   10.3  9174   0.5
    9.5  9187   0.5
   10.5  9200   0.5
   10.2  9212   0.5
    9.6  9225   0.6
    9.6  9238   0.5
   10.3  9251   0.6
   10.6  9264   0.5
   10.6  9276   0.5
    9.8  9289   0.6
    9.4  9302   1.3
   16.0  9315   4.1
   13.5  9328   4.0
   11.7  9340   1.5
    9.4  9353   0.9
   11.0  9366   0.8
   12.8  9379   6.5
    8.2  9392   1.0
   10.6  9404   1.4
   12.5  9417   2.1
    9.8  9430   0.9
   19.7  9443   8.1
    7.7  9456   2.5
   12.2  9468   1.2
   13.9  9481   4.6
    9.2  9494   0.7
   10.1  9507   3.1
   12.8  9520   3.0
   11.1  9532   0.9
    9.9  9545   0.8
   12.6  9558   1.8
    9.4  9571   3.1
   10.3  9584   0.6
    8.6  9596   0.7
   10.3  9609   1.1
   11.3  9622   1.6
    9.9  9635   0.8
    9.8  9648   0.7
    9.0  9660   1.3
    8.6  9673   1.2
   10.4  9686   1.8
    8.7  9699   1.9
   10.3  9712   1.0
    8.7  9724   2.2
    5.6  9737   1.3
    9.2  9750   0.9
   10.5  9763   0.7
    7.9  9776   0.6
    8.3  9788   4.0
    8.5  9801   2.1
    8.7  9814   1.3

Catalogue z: 0.33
